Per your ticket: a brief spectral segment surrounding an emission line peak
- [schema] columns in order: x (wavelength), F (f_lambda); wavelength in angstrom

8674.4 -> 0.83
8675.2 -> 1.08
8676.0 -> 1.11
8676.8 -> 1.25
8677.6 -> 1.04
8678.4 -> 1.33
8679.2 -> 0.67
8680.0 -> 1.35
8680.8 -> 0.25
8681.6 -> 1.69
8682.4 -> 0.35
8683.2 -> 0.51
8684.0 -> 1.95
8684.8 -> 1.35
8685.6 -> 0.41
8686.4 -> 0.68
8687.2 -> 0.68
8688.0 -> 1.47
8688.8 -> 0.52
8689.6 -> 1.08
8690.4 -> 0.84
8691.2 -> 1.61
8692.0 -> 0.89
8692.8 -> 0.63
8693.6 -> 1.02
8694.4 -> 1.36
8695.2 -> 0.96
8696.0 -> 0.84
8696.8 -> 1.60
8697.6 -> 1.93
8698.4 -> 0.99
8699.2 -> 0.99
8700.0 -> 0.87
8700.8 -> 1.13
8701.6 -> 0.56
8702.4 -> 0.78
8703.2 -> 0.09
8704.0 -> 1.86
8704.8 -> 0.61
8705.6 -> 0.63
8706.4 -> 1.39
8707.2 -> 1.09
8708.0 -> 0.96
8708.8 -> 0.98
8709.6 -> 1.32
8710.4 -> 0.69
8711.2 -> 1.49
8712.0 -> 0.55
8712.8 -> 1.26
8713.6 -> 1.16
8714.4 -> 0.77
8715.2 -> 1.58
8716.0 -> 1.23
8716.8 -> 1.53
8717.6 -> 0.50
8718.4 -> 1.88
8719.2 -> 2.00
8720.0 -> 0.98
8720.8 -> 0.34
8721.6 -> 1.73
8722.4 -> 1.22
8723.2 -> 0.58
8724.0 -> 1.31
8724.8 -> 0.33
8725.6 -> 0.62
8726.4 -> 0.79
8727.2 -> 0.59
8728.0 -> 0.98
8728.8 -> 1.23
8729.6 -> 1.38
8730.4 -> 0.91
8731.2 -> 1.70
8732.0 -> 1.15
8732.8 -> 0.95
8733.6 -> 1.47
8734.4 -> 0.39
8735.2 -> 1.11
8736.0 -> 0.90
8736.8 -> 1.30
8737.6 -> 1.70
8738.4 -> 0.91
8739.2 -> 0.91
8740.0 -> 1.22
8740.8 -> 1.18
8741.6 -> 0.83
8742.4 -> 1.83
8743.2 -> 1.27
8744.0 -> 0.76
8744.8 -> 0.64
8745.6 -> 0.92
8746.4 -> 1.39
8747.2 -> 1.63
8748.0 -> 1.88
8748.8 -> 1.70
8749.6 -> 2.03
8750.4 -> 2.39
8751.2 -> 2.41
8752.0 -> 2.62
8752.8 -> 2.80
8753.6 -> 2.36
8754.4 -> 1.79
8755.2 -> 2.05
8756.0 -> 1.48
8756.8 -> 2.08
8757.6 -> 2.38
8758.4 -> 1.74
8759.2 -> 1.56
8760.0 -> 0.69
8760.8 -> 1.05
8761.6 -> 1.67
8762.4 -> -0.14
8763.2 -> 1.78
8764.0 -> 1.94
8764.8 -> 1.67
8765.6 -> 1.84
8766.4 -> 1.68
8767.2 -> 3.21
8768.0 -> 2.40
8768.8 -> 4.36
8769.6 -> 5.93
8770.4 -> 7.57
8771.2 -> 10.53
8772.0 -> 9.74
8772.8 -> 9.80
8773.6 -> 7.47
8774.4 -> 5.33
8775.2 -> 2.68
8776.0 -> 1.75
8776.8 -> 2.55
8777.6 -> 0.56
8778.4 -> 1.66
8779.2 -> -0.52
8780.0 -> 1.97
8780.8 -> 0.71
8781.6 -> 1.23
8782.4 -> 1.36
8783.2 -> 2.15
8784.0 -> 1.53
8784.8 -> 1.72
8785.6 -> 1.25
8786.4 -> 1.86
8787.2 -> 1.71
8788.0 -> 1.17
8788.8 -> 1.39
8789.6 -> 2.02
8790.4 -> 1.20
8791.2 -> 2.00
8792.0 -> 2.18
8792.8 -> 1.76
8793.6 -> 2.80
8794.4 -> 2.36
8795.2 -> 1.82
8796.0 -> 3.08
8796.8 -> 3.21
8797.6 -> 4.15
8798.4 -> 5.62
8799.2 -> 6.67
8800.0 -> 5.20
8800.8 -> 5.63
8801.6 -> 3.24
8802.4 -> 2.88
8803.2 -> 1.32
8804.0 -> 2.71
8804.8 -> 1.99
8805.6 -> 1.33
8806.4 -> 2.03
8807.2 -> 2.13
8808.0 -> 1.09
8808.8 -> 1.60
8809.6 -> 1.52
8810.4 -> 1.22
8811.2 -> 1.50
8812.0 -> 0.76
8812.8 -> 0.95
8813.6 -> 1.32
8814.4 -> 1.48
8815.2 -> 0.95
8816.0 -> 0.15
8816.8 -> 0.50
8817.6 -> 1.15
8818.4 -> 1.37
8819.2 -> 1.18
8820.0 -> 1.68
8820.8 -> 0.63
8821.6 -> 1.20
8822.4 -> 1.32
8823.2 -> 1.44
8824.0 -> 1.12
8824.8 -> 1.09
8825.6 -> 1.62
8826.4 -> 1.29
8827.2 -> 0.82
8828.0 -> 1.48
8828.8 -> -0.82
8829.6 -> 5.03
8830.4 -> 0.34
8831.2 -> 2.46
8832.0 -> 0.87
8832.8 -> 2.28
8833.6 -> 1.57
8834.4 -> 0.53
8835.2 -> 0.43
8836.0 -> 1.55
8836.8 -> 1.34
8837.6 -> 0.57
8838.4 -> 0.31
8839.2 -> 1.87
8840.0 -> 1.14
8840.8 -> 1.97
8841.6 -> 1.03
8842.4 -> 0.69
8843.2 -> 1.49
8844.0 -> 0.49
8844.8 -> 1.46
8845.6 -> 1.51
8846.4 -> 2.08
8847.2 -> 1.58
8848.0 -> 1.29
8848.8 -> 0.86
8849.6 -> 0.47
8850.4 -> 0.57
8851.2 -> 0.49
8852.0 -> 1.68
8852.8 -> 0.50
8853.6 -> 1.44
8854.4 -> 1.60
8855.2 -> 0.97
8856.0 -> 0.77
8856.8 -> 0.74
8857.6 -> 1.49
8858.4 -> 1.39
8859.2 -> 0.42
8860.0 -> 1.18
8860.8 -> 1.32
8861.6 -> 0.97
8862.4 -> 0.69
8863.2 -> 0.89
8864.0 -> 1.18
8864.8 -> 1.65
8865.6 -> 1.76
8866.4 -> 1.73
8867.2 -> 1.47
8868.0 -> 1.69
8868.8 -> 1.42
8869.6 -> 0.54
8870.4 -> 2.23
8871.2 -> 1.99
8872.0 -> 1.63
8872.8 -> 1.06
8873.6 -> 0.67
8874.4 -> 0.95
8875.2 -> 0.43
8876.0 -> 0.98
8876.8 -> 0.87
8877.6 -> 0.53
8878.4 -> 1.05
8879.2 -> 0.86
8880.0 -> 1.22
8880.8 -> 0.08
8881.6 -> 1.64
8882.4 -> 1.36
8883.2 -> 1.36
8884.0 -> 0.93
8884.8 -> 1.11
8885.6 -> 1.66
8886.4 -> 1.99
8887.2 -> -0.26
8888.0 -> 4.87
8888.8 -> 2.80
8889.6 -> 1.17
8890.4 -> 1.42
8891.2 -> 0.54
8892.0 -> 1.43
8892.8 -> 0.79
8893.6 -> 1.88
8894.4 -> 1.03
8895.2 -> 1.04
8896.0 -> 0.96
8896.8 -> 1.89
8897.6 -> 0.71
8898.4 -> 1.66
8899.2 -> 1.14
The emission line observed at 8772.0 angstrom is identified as H-alpha 6563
